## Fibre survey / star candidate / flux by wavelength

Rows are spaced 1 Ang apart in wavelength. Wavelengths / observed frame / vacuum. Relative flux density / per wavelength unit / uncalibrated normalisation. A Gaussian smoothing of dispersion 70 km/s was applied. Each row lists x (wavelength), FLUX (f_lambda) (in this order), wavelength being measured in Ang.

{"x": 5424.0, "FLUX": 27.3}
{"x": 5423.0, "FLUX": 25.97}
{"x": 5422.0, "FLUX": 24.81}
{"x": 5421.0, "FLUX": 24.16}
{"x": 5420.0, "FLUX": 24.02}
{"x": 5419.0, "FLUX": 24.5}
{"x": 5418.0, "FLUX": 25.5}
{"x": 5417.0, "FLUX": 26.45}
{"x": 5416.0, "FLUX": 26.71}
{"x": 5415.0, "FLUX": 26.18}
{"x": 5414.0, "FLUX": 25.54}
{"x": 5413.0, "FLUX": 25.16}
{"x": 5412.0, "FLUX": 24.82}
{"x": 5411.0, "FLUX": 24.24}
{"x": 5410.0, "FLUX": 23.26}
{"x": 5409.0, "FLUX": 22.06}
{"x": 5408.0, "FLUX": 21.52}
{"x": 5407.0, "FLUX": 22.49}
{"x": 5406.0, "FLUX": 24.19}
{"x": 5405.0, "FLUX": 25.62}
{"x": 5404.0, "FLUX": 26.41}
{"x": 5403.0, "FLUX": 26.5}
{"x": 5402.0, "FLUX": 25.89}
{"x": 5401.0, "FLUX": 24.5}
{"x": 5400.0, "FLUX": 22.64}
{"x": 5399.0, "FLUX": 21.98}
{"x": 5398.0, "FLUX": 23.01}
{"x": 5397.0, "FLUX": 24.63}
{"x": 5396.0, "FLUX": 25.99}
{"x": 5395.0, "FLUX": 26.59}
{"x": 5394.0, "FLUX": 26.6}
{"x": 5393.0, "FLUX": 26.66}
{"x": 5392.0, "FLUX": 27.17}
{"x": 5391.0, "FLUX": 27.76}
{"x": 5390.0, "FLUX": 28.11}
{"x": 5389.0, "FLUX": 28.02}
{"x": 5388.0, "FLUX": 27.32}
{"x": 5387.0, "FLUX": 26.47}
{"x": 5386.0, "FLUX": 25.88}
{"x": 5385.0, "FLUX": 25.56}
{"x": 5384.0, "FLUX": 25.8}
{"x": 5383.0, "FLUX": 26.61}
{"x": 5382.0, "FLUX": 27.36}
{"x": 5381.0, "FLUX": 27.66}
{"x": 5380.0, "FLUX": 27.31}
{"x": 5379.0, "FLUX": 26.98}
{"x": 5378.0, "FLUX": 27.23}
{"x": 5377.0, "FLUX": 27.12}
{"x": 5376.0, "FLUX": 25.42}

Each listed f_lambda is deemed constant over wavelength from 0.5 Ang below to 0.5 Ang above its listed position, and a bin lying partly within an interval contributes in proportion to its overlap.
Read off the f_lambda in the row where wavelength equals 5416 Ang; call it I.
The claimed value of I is 26.71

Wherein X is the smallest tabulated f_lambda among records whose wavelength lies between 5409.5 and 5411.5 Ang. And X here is 23.26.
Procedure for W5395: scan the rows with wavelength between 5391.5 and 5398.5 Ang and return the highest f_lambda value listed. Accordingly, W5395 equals 27.17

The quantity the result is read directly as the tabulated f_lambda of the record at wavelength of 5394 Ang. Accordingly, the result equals 26.6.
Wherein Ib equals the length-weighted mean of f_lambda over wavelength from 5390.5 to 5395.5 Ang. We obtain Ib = 27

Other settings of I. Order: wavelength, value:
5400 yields 22.64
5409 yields 22.06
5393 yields 26.66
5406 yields 24.19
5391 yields 27.76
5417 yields 26.45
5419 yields 24.5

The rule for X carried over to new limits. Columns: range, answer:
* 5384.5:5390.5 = 25.56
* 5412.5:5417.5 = 25.16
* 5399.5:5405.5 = 22.64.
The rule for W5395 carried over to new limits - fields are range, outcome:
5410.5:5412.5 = 24.82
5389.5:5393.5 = 28.11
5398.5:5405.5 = 26.5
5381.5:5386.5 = 27.36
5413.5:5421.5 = 26.71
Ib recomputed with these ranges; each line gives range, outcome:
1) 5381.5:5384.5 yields 26.6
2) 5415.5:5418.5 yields 26.2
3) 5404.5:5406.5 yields 24.9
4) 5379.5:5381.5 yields 27.5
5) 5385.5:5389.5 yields 26.9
